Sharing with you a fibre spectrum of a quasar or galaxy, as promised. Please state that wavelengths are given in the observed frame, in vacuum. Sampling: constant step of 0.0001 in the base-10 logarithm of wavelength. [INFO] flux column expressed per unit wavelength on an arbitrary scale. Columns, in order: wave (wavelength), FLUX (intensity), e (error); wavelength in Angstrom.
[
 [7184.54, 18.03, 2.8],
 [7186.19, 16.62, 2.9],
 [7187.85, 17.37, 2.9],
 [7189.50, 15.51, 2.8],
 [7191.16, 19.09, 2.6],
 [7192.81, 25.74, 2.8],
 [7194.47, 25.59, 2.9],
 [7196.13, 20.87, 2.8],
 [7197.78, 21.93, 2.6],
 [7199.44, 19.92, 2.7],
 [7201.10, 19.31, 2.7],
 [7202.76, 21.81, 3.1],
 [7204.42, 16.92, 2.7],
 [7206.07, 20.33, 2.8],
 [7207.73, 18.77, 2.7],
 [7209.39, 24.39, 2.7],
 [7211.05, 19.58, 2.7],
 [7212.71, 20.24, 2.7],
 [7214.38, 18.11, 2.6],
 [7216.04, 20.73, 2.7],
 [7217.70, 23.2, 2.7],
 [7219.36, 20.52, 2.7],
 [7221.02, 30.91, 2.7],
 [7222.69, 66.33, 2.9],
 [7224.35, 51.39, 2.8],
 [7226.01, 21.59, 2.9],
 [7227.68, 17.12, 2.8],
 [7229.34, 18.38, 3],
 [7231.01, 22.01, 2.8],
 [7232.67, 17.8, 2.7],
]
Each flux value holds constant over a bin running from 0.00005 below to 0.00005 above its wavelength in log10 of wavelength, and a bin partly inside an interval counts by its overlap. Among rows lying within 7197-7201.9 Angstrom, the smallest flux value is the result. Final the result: 19.31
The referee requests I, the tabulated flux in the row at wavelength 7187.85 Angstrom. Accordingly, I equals 17.37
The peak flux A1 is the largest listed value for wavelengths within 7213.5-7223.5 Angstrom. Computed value 66.33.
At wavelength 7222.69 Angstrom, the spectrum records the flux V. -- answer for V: 66.33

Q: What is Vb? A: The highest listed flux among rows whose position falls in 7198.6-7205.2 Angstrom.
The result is 21.81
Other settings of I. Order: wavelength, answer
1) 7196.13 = 20.87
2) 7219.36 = 20.52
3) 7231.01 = 22.01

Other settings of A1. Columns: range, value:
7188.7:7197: 25.74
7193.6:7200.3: 25.59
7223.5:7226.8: 51.39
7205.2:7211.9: 24.39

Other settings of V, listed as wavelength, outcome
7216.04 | 20.73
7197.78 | 21.93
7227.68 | 17.12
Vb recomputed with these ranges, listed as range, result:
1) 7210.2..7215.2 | 20.24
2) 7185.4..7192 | 19.09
